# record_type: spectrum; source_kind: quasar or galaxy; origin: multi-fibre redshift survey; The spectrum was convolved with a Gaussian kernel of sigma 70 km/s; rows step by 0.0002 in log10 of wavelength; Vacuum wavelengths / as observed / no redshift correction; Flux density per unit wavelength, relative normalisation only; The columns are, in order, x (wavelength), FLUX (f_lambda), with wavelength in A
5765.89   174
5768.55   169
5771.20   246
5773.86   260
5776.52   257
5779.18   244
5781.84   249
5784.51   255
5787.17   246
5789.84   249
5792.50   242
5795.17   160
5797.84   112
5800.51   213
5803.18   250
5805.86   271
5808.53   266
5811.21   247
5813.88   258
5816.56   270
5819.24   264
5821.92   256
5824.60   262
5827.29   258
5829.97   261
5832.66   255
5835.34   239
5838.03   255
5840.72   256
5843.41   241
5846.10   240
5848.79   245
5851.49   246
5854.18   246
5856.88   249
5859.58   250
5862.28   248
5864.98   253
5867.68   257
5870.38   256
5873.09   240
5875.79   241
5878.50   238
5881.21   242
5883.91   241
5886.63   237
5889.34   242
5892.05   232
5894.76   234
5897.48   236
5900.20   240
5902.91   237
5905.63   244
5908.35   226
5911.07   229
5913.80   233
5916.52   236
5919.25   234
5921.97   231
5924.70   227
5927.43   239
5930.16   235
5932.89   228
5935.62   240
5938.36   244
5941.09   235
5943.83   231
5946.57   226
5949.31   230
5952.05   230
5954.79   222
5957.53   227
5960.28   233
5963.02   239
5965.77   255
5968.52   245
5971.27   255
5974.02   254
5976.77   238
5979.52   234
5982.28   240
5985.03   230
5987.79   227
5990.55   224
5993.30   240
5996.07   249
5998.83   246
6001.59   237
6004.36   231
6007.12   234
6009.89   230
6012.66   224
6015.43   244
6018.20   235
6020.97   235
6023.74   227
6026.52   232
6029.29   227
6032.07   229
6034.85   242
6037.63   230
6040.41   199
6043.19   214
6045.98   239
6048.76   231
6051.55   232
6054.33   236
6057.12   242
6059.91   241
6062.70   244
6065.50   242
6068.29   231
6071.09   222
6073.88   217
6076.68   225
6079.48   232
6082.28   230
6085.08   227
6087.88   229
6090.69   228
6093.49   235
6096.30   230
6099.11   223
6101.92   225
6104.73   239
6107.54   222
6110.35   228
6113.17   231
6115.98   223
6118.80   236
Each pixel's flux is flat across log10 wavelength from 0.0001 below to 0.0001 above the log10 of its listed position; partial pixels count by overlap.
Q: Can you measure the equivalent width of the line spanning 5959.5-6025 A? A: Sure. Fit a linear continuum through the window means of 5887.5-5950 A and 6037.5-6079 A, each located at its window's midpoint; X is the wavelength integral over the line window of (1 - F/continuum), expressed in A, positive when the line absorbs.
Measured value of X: -1.7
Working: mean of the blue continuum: 234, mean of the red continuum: 230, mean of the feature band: 238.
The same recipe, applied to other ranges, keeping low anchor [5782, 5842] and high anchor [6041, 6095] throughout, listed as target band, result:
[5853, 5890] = -0.8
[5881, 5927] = 0.7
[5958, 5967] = -0.2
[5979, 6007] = -0.2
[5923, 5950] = 0.4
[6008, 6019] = 0.0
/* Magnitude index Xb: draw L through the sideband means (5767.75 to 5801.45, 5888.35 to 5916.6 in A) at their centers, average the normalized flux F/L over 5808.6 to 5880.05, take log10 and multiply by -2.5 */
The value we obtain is -0.098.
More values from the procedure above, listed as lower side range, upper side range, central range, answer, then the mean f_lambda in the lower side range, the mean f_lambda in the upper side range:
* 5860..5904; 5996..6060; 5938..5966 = 0.02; 242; 232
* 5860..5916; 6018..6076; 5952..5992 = -0.01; 240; 231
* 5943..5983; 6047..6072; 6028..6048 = 0.05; 237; 236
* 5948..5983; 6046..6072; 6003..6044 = 0.04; 239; 236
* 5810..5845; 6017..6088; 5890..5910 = 0.05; 255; 230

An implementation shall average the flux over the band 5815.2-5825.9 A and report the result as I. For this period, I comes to 263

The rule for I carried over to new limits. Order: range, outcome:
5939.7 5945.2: 233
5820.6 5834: 258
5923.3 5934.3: 232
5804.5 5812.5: 261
